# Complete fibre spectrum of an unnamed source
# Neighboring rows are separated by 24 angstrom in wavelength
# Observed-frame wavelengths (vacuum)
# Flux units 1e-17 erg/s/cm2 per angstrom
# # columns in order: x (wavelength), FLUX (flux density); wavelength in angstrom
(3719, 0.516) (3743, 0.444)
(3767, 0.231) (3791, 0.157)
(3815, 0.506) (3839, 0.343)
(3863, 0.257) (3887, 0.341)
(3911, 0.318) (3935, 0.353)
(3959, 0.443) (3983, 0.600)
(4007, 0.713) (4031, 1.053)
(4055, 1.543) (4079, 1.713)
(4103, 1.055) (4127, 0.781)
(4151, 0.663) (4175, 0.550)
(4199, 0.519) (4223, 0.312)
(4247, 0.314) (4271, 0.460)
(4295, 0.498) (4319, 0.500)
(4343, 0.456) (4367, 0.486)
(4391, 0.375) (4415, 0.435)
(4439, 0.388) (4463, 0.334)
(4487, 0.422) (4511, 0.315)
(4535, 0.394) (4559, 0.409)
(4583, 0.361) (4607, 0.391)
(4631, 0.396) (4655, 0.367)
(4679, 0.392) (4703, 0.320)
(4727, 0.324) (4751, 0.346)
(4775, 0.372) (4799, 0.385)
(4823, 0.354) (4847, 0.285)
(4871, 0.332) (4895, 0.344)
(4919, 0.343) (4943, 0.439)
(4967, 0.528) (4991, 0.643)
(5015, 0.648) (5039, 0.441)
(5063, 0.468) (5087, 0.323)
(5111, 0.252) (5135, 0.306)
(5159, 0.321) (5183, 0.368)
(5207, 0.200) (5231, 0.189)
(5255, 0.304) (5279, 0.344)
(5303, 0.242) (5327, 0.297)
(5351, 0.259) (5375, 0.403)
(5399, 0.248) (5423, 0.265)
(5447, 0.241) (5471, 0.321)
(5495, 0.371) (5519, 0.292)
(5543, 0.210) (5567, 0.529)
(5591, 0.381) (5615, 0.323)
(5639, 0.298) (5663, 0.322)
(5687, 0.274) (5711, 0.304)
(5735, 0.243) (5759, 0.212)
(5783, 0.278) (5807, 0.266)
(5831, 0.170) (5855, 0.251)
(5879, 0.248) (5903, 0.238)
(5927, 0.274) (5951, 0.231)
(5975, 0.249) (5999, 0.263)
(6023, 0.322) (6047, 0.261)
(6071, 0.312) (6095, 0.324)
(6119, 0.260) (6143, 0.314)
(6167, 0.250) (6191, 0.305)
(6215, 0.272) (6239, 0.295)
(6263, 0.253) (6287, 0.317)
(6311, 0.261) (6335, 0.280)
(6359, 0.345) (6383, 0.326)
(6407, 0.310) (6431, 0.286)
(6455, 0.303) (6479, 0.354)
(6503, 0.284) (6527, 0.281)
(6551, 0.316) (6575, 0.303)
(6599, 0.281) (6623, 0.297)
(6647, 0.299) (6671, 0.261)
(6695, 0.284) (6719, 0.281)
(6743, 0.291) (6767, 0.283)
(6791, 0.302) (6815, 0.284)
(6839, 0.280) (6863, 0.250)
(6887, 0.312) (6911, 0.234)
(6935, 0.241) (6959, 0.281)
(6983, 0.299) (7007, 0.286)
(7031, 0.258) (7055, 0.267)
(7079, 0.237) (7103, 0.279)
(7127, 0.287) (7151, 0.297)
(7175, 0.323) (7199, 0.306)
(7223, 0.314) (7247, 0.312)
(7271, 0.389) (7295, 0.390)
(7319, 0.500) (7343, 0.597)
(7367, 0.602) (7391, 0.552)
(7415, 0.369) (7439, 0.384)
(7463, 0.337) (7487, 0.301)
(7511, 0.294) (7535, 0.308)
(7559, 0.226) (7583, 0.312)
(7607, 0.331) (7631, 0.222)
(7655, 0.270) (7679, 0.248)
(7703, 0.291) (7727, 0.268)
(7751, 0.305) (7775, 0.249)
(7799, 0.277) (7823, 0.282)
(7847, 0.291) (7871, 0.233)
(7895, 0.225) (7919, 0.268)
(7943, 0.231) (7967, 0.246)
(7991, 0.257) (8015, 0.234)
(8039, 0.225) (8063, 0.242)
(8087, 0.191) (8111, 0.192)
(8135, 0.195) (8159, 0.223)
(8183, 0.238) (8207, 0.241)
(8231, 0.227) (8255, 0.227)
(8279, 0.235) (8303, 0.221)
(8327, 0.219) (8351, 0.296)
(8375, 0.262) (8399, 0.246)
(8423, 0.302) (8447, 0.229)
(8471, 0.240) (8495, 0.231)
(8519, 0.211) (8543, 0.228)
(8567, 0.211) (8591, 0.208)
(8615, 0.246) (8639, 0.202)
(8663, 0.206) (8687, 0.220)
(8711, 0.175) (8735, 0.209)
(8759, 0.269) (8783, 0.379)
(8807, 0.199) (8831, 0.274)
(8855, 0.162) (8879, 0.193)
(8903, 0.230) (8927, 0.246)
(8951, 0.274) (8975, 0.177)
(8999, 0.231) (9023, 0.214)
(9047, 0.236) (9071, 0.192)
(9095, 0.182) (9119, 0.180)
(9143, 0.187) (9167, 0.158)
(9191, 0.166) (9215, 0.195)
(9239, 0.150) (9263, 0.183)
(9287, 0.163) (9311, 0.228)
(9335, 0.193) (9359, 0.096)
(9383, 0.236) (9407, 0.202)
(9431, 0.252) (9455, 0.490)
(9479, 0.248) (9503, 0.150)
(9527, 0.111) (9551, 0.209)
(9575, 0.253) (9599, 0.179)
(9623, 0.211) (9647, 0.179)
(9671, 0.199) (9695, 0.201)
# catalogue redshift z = 1.63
